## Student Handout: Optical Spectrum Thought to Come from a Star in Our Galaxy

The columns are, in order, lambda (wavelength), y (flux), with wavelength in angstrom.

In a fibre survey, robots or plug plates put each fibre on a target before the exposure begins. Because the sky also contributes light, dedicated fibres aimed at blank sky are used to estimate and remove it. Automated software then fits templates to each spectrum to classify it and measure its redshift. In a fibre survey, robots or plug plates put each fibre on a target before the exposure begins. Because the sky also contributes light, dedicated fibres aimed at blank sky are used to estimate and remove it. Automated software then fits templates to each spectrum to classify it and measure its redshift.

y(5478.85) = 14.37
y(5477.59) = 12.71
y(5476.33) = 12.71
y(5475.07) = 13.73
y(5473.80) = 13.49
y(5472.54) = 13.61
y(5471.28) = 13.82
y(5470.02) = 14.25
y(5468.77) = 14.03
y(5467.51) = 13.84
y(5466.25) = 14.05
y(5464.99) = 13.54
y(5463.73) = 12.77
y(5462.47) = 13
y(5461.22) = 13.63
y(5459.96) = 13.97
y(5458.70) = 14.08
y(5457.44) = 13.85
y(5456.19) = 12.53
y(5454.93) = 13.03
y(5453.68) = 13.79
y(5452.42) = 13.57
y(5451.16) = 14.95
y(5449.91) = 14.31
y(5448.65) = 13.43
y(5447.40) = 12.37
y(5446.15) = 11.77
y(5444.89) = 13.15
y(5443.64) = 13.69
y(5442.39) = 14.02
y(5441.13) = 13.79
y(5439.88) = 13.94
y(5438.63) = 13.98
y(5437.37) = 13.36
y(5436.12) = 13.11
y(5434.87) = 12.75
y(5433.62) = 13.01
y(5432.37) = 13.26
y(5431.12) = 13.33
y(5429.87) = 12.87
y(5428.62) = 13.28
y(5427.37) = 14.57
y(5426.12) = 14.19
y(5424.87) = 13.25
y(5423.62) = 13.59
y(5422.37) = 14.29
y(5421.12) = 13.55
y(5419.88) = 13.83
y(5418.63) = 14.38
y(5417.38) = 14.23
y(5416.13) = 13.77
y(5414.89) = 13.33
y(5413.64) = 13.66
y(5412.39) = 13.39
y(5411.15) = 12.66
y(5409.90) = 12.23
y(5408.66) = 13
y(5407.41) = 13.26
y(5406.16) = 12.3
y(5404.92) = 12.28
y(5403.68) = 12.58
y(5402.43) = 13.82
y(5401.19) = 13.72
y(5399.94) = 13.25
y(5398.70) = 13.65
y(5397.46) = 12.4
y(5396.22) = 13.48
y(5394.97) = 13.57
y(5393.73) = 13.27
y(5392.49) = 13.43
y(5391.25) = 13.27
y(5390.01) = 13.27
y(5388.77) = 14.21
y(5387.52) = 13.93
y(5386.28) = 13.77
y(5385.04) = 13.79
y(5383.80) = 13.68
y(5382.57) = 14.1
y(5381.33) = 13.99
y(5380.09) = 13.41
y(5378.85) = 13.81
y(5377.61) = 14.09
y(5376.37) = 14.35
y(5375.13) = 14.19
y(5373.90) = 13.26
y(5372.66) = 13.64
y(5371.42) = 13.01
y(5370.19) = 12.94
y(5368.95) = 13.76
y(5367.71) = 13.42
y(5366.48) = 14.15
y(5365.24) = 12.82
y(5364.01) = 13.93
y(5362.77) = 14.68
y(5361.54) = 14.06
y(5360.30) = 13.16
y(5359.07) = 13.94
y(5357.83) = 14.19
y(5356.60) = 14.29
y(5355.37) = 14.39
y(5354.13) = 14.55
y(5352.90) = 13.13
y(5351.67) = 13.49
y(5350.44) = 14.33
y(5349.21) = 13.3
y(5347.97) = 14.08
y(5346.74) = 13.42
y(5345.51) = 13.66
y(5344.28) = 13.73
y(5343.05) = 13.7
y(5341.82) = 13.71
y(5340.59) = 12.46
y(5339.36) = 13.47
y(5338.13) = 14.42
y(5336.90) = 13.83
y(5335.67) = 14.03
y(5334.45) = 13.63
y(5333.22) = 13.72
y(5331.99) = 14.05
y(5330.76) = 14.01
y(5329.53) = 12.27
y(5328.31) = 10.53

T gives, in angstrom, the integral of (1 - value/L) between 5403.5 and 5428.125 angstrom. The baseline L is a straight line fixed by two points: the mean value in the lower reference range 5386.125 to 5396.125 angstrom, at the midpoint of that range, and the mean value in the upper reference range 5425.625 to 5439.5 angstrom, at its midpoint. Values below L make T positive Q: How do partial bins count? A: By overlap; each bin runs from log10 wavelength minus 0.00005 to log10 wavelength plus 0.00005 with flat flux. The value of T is 0.1 angstrom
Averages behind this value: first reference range 13.6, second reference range 13.4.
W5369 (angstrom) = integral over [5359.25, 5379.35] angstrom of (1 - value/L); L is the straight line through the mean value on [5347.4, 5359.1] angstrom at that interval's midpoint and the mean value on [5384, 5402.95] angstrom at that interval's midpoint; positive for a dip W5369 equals 0.1 angstrom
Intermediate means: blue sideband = 14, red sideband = 13.5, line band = 13.7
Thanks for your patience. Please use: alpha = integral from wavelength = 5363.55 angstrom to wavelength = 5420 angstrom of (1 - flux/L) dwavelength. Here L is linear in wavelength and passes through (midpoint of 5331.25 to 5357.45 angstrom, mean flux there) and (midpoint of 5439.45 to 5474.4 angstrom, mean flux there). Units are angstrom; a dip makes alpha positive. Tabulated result 0.9 angstrom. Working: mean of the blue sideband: 13.8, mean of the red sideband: 13.6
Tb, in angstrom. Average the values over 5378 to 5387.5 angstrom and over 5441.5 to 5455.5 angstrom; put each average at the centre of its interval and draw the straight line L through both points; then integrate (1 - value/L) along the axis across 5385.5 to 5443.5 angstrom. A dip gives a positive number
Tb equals 0.9 angstrom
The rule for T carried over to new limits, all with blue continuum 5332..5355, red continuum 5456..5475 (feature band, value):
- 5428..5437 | 0.4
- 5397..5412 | 0.8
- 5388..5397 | 0.1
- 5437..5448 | 0.3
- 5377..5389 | -0.1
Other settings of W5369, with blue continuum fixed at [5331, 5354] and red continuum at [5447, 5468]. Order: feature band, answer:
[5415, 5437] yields 0.03 angstrom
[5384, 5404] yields 0.24 angstrom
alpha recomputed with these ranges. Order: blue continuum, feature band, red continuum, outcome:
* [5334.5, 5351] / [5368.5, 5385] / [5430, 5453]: -0.1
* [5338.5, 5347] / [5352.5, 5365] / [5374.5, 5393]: -0.4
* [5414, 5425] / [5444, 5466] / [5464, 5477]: 0.5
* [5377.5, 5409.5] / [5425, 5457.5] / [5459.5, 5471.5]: 0.4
